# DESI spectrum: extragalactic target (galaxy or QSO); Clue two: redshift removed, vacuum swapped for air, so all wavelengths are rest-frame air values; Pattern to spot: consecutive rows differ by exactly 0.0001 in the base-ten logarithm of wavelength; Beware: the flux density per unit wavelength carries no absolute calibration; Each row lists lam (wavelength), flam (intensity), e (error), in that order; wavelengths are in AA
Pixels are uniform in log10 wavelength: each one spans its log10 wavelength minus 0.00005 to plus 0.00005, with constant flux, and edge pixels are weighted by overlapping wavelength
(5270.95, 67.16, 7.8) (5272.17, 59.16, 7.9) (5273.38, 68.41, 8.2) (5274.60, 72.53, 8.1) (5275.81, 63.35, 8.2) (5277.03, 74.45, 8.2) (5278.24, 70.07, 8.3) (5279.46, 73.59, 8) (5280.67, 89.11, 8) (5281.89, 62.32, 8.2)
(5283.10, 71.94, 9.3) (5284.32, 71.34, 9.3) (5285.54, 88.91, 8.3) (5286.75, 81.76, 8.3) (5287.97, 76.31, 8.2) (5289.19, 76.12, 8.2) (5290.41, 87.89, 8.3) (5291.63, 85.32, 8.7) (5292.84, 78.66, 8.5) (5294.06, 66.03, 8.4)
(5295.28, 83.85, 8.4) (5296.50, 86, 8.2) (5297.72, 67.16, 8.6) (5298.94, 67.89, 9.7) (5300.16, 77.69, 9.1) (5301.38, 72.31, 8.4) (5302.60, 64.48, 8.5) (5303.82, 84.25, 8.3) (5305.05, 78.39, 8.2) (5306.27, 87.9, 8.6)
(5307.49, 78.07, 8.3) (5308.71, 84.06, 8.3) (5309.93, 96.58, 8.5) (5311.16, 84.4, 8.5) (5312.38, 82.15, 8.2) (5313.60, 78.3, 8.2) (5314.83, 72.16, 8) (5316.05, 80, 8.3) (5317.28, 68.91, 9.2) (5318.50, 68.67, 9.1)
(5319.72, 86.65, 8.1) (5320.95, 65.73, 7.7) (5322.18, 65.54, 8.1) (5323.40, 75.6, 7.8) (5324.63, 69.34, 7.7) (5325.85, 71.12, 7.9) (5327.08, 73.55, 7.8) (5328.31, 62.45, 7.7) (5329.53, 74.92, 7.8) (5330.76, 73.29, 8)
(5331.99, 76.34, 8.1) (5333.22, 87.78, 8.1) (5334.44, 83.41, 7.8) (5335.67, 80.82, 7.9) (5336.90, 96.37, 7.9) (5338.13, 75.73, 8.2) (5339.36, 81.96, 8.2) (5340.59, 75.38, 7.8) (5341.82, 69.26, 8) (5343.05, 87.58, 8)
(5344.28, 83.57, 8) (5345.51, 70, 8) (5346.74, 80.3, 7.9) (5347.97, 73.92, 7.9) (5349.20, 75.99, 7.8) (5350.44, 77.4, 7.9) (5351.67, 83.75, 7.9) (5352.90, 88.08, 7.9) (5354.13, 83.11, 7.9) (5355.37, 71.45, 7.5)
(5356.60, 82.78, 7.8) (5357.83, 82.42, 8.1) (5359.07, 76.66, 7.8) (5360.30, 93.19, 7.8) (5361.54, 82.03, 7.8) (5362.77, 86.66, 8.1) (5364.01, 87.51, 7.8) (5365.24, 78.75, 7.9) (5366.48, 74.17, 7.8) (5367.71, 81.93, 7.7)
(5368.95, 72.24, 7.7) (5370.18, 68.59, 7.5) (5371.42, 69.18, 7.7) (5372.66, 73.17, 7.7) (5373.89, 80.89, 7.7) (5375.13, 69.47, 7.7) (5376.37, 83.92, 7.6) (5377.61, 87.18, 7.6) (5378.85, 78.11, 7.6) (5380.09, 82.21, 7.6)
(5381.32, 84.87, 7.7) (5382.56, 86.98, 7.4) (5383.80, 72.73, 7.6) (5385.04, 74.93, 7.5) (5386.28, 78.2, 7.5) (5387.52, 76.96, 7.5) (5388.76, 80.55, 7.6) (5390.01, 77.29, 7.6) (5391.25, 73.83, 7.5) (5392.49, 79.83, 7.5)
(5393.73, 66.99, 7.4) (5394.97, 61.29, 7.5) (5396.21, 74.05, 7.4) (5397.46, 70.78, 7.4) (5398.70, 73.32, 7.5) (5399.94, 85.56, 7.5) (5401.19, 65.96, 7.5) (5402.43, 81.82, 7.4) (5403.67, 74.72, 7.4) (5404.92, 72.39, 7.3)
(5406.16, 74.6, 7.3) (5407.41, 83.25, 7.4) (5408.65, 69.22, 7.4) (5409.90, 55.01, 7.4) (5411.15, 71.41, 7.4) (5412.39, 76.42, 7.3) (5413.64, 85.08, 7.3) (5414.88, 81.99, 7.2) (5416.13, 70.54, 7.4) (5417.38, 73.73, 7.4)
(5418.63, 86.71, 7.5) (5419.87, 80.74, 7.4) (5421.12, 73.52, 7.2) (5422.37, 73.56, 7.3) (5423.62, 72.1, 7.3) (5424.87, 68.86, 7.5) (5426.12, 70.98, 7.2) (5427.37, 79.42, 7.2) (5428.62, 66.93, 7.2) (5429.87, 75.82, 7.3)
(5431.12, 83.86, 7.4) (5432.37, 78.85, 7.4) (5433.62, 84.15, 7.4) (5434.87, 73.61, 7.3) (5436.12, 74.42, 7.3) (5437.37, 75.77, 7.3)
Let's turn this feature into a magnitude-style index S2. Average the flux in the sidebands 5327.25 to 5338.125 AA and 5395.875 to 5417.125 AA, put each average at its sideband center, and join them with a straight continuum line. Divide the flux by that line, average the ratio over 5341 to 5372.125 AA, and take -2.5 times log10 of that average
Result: -0.02 mag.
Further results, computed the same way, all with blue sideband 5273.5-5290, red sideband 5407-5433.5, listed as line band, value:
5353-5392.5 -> -0.06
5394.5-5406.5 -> 0.02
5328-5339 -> -0.07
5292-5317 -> -0.05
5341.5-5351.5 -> -0.04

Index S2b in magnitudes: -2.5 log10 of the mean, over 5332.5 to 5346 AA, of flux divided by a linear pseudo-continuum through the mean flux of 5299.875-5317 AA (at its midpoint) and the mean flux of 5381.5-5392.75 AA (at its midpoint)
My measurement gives -0.03 mag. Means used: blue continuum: 79.9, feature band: 81.2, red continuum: 78.1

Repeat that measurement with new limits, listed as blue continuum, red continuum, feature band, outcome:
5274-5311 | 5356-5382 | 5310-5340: 0.02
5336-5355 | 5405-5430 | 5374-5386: -0.04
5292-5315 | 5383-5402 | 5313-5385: -0.02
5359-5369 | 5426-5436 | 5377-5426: 0.05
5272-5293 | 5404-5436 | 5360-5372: -0.05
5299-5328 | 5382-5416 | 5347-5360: -0.06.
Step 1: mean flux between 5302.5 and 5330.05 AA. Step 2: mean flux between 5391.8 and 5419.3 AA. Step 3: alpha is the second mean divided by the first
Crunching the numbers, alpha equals 0.97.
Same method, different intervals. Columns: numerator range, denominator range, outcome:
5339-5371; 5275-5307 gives 1.04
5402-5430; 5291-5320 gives 0.95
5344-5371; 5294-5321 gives 1.02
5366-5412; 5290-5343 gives 0.97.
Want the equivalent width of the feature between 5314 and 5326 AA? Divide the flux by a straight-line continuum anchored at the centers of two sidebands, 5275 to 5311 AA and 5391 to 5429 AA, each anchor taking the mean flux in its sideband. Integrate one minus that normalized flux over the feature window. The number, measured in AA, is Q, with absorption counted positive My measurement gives 0.66 AA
